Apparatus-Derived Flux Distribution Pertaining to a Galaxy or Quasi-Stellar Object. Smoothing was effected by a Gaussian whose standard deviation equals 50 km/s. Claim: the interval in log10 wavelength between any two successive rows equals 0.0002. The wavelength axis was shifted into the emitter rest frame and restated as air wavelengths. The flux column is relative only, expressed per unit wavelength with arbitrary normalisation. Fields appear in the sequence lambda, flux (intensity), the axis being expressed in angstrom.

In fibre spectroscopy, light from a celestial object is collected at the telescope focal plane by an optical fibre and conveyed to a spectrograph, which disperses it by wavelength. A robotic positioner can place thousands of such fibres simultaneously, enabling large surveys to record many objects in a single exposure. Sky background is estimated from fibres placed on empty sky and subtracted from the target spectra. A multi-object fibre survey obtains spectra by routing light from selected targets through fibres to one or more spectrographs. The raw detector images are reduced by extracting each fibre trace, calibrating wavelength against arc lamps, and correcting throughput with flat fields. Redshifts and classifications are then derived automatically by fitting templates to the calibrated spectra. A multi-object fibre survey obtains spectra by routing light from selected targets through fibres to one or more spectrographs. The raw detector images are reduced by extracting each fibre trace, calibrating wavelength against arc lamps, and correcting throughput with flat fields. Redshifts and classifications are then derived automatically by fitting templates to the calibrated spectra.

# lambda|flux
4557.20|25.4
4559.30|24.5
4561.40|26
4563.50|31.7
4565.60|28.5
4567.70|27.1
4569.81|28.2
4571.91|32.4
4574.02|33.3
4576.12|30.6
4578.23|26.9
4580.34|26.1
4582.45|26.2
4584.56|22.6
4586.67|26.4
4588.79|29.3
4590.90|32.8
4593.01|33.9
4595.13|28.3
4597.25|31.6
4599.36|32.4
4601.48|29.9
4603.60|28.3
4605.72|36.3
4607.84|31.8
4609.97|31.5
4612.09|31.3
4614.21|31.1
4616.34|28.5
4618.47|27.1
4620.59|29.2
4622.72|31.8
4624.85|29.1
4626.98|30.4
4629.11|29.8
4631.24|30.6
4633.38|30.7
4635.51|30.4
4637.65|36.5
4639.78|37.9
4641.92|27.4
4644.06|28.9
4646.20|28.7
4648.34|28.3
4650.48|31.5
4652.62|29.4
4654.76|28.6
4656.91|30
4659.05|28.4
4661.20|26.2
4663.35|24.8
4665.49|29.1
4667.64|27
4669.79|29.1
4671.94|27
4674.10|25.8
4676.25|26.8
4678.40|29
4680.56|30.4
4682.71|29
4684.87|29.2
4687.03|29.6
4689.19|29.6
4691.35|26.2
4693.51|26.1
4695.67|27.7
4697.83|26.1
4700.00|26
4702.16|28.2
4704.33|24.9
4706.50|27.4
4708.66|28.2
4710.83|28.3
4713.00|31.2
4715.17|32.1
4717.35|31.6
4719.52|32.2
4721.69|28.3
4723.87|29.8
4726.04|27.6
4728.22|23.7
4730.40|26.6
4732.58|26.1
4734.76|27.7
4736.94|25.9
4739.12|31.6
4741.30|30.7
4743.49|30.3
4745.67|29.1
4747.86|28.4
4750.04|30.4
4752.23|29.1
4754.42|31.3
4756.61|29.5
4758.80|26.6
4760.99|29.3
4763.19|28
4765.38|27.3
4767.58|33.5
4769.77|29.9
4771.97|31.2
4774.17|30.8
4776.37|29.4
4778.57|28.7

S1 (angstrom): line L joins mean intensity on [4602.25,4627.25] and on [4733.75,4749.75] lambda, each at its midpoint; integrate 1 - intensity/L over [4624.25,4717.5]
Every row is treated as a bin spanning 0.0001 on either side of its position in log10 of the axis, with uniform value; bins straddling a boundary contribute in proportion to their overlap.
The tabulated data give 3.2 angstrom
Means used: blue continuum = 30.5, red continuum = 29.2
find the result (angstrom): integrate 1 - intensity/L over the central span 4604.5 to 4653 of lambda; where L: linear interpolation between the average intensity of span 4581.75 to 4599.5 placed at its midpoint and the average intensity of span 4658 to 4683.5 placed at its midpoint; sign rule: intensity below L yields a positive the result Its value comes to -3.9 angstrom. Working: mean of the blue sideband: 29.2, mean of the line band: 30.8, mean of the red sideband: 27.7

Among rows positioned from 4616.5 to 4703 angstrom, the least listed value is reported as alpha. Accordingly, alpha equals 24.8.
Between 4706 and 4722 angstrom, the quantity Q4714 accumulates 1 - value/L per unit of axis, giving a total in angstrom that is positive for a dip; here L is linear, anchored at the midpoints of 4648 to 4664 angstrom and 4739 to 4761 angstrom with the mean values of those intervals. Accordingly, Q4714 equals -0.5 angstrom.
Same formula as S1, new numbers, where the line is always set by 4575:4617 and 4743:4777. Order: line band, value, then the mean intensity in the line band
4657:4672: 1.1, 27.6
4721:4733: 1.1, 27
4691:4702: 1.2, 26.6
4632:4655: -0.8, 30.8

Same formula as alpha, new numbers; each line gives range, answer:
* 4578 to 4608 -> 22.6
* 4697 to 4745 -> 23.7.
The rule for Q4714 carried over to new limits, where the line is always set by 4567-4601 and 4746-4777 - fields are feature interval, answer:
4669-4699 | 1.5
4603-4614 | -1.0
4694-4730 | 1.5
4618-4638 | -0.7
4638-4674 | 0.6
